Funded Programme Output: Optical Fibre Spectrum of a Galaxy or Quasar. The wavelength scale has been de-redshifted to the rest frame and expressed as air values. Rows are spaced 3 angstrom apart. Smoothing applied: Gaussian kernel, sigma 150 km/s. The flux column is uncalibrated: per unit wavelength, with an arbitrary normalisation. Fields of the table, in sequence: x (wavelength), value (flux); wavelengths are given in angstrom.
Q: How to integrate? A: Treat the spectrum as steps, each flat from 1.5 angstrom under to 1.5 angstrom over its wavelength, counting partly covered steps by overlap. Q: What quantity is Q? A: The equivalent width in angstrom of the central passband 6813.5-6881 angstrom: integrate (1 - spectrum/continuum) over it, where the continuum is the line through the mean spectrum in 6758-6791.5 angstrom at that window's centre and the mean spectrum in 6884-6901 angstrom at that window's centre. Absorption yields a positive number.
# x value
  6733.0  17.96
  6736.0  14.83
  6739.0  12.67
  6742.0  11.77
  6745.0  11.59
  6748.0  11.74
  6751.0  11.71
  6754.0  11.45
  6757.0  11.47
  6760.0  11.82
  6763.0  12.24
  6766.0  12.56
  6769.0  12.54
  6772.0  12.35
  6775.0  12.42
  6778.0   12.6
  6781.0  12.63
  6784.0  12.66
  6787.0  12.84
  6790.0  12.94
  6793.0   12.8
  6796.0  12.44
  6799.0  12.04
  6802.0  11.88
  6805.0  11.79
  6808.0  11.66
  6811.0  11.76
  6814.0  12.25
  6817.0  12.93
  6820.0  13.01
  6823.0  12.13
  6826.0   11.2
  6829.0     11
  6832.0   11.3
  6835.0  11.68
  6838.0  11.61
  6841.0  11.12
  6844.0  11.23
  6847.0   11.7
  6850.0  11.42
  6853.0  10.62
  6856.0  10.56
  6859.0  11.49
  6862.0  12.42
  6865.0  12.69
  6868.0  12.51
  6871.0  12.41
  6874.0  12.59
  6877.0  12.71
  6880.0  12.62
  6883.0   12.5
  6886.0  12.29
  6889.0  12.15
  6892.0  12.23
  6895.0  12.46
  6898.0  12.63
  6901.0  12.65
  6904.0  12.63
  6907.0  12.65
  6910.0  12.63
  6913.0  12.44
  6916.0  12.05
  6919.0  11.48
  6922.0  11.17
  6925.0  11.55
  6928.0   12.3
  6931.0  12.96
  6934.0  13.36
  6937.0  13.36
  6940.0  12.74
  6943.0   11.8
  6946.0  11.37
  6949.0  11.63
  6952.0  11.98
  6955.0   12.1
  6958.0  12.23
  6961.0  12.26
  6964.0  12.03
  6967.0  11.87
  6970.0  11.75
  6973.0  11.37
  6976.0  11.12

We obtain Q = 3.0 angstrom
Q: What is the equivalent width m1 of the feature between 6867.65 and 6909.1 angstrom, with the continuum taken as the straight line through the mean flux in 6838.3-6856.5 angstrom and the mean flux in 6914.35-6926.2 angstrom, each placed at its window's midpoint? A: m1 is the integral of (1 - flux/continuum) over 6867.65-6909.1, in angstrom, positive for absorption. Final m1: -4.0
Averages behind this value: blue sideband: 11.2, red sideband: 11.6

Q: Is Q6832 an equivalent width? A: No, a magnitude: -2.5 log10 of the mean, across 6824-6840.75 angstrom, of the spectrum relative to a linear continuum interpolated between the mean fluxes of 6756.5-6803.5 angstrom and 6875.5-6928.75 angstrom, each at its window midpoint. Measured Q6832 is 0.09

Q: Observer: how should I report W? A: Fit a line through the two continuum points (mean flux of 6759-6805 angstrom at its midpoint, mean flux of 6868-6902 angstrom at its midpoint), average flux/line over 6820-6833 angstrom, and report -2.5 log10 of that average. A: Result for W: 0.08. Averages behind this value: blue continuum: 12.4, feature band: 11.6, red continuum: 12.5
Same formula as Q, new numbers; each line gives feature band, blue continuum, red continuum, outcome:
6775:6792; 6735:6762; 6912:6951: -0.87 angstrom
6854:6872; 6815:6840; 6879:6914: 0.32 angstrom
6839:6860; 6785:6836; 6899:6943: 1.80 angstrom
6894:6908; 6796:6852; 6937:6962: -0.75 angstrom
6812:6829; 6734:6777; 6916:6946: 0.14 angstrom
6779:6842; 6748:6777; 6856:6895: 0.38 angstrom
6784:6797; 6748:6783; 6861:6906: -0.56 angstrom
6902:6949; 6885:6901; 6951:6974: -0.37 angstrom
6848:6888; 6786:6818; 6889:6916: 1.16 angstrom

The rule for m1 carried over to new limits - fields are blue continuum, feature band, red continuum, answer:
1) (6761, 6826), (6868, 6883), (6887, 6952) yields -0.30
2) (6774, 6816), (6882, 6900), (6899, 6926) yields -0.28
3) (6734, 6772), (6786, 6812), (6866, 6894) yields 0.22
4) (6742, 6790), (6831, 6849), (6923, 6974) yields 1.08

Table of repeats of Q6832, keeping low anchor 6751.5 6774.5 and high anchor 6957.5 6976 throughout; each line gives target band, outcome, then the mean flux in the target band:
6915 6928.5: 0.02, 11.7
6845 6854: 0.06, 11.3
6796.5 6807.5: 0.01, 11.9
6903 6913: -0.06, 12.6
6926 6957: -0.04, 12.3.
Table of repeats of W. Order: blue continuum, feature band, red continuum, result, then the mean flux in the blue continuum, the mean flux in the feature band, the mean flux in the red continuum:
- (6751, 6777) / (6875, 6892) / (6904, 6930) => -0.03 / 12.1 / 12.4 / 12.1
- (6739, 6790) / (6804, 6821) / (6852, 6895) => 0.00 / 12.2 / 12.2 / 12.2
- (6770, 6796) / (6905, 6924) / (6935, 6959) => 0.02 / 12.6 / 12.1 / 12.2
